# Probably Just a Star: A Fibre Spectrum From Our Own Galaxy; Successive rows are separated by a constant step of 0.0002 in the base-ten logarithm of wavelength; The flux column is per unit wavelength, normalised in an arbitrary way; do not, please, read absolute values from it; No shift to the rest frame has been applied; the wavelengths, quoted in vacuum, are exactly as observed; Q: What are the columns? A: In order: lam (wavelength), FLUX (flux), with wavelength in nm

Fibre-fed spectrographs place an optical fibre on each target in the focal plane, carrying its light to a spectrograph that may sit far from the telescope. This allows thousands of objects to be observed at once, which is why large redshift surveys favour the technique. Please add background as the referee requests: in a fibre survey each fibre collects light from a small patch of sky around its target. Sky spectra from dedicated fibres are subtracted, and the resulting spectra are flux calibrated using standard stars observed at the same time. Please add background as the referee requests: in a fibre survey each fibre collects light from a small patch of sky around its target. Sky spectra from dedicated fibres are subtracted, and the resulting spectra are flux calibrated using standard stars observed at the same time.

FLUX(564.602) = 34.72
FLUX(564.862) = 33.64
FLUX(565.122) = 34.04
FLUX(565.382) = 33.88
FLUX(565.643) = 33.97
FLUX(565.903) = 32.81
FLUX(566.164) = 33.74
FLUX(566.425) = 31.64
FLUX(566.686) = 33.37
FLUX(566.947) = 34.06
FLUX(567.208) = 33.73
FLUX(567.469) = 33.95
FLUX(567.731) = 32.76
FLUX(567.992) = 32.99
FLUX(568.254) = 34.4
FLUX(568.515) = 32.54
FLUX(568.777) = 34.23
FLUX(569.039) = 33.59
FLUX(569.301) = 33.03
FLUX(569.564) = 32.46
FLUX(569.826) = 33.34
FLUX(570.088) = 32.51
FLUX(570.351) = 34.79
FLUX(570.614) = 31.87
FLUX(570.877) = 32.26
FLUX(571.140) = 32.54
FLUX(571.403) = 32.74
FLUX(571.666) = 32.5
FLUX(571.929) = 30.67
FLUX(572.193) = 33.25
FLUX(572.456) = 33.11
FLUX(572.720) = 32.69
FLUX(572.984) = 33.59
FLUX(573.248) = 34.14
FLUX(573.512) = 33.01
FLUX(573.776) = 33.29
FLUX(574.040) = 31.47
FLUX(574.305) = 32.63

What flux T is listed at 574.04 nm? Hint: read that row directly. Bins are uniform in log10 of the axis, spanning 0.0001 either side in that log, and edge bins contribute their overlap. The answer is 31.47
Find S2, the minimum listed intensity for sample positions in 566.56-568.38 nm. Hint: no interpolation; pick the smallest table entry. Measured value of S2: 32.76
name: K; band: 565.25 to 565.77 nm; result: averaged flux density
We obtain 33.9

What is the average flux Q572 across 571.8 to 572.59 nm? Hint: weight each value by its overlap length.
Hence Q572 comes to 32.3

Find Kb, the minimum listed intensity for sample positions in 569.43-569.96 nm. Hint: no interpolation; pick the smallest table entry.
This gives 32.46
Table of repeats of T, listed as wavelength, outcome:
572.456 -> 33.11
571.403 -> 32.74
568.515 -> 32.54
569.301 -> 33.03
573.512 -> 33.01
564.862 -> 33.64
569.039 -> 33.59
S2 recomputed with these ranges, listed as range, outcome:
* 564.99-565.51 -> 33.88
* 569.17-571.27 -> 31.87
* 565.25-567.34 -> 31.64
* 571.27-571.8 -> 32.5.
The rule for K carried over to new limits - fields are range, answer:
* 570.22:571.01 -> 33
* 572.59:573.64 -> 33.4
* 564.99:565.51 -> 34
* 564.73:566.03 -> 33.7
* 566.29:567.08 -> 33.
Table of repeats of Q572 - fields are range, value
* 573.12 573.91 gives 33.5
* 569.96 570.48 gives 33.6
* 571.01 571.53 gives 32.6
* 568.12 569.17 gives 33.7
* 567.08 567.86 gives 33.5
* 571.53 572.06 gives 31.6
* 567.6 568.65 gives 33.2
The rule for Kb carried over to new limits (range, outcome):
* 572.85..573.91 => 33.01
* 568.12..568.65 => 32.54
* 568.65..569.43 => 33.03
